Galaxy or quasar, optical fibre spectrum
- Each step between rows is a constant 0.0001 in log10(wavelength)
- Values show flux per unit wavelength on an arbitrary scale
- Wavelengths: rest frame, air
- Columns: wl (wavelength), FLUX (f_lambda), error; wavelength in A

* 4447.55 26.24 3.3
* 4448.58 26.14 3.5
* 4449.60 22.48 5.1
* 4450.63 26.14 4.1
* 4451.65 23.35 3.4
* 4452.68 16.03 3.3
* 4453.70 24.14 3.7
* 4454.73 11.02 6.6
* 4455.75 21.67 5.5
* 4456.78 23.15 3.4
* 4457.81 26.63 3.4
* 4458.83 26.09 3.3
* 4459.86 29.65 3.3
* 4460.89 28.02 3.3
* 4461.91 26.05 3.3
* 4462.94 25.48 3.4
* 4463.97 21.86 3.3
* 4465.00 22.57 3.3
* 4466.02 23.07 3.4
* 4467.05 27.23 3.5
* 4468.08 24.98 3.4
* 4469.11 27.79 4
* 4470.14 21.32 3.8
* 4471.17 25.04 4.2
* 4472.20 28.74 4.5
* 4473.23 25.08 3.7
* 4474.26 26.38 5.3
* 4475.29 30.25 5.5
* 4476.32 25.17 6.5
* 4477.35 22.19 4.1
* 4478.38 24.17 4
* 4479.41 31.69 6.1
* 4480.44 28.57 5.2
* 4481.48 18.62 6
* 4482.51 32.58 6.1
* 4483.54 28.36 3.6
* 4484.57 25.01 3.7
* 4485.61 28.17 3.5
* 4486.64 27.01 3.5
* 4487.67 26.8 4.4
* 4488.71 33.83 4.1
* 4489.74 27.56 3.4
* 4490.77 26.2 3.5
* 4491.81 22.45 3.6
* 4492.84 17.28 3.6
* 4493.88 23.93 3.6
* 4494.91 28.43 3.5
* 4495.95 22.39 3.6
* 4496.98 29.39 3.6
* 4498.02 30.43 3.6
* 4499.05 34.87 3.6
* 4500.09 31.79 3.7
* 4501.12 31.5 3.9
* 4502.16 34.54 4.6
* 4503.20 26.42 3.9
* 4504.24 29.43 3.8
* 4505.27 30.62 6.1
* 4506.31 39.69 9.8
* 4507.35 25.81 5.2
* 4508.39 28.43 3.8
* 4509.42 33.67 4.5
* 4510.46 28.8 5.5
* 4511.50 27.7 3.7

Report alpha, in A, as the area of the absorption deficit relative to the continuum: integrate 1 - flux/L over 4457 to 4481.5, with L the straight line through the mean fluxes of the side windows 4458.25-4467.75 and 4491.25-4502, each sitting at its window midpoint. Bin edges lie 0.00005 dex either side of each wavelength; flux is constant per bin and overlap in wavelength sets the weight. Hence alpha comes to 0.1 A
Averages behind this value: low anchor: 25.6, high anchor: 27.5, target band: 25.8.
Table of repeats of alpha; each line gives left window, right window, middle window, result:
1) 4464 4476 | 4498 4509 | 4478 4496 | 1.26 A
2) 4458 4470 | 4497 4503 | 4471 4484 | 0.60 A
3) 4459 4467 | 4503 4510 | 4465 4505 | 1.54 A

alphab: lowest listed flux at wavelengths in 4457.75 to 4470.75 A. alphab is 21.32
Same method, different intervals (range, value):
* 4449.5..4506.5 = 11.02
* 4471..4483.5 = 18.62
